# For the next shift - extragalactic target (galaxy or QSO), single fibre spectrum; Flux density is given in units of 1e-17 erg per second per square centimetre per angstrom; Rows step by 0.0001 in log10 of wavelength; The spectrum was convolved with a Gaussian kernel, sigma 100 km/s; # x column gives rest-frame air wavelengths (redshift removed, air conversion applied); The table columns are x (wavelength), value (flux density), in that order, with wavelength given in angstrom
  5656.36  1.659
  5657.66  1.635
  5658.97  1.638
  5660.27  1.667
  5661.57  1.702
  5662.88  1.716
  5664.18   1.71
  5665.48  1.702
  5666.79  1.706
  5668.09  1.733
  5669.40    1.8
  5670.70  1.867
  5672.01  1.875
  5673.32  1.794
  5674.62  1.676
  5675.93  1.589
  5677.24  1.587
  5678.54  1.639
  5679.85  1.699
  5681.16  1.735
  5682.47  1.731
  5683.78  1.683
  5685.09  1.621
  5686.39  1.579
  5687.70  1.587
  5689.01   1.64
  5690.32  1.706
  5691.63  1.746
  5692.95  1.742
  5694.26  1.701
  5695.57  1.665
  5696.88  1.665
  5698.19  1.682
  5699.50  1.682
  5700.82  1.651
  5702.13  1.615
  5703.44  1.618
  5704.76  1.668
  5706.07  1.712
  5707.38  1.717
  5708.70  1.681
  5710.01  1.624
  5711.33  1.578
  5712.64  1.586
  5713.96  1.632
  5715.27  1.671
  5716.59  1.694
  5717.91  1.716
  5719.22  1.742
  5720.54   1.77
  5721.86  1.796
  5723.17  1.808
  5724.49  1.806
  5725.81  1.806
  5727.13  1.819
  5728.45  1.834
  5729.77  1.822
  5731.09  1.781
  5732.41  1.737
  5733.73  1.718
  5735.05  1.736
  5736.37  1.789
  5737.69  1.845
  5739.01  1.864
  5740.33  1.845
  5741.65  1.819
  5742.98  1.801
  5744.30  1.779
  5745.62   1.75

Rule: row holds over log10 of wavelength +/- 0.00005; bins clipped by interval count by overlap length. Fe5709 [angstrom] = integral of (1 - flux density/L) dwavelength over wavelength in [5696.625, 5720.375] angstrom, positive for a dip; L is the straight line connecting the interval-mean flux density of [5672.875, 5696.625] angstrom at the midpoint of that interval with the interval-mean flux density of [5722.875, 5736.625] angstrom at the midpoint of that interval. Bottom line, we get 0.9 angstrom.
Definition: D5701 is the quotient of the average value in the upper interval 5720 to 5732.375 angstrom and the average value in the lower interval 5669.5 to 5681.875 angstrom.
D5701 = 1.05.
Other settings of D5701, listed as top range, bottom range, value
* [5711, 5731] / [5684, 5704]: 1.05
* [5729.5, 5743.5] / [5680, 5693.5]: 1.07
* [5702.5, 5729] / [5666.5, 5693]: 1.01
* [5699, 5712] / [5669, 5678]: 0.95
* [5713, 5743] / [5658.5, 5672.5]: 1.02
